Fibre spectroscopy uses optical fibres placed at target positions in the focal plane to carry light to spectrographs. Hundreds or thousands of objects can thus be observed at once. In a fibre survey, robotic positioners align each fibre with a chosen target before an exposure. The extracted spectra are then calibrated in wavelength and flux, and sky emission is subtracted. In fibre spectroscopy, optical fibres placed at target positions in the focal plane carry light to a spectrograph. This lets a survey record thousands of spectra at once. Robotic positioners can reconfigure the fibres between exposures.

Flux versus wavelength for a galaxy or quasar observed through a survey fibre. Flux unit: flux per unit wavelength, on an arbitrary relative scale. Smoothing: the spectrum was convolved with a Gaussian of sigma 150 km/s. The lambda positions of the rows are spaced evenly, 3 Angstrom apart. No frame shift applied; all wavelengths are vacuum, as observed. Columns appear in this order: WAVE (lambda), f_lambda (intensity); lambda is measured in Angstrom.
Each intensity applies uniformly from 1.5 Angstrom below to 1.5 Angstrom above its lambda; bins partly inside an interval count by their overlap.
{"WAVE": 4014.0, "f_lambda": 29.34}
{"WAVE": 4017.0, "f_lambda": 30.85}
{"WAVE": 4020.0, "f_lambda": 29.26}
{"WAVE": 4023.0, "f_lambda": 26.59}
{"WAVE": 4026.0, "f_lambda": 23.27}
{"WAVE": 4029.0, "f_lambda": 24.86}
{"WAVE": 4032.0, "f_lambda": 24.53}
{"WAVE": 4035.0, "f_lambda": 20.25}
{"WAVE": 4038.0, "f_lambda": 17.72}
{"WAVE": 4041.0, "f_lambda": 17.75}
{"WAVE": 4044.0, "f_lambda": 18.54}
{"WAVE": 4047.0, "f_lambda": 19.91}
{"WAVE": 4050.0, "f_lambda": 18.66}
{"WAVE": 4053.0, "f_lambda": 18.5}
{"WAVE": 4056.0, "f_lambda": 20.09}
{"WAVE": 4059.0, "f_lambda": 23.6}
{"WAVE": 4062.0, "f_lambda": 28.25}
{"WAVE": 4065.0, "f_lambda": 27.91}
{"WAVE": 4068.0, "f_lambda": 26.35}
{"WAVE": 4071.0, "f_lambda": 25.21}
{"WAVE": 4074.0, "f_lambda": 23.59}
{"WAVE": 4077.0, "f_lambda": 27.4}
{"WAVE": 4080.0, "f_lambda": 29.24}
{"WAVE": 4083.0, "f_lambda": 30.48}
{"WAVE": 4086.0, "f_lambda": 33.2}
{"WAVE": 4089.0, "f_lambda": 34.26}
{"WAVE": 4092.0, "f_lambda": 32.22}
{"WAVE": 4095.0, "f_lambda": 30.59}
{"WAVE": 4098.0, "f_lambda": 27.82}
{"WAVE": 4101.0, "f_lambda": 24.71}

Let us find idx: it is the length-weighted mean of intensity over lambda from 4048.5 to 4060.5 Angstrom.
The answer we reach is 20.2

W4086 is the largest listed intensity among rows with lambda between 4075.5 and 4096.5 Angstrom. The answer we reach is 34.26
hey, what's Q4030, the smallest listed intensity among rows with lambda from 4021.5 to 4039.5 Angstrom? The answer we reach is 17.72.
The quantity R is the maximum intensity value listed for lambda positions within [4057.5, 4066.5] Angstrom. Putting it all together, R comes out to 28.25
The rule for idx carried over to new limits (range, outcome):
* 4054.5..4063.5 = 24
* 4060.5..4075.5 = 26.3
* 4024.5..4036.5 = 23.2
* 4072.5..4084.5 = 27.7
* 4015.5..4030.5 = 27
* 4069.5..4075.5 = 24.4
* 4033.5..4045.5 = 18.6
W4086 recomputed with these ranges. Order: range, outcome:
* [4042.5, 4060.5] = 23.6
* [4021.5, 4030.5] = 26.59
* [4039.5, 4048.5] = 19.91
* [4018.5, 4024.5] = 29.26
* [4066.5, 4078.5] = 27.4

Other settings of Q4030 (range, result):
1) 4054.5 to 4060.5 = 20.09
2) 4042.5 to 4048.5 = 18.54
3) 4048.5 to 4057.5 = 18.5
